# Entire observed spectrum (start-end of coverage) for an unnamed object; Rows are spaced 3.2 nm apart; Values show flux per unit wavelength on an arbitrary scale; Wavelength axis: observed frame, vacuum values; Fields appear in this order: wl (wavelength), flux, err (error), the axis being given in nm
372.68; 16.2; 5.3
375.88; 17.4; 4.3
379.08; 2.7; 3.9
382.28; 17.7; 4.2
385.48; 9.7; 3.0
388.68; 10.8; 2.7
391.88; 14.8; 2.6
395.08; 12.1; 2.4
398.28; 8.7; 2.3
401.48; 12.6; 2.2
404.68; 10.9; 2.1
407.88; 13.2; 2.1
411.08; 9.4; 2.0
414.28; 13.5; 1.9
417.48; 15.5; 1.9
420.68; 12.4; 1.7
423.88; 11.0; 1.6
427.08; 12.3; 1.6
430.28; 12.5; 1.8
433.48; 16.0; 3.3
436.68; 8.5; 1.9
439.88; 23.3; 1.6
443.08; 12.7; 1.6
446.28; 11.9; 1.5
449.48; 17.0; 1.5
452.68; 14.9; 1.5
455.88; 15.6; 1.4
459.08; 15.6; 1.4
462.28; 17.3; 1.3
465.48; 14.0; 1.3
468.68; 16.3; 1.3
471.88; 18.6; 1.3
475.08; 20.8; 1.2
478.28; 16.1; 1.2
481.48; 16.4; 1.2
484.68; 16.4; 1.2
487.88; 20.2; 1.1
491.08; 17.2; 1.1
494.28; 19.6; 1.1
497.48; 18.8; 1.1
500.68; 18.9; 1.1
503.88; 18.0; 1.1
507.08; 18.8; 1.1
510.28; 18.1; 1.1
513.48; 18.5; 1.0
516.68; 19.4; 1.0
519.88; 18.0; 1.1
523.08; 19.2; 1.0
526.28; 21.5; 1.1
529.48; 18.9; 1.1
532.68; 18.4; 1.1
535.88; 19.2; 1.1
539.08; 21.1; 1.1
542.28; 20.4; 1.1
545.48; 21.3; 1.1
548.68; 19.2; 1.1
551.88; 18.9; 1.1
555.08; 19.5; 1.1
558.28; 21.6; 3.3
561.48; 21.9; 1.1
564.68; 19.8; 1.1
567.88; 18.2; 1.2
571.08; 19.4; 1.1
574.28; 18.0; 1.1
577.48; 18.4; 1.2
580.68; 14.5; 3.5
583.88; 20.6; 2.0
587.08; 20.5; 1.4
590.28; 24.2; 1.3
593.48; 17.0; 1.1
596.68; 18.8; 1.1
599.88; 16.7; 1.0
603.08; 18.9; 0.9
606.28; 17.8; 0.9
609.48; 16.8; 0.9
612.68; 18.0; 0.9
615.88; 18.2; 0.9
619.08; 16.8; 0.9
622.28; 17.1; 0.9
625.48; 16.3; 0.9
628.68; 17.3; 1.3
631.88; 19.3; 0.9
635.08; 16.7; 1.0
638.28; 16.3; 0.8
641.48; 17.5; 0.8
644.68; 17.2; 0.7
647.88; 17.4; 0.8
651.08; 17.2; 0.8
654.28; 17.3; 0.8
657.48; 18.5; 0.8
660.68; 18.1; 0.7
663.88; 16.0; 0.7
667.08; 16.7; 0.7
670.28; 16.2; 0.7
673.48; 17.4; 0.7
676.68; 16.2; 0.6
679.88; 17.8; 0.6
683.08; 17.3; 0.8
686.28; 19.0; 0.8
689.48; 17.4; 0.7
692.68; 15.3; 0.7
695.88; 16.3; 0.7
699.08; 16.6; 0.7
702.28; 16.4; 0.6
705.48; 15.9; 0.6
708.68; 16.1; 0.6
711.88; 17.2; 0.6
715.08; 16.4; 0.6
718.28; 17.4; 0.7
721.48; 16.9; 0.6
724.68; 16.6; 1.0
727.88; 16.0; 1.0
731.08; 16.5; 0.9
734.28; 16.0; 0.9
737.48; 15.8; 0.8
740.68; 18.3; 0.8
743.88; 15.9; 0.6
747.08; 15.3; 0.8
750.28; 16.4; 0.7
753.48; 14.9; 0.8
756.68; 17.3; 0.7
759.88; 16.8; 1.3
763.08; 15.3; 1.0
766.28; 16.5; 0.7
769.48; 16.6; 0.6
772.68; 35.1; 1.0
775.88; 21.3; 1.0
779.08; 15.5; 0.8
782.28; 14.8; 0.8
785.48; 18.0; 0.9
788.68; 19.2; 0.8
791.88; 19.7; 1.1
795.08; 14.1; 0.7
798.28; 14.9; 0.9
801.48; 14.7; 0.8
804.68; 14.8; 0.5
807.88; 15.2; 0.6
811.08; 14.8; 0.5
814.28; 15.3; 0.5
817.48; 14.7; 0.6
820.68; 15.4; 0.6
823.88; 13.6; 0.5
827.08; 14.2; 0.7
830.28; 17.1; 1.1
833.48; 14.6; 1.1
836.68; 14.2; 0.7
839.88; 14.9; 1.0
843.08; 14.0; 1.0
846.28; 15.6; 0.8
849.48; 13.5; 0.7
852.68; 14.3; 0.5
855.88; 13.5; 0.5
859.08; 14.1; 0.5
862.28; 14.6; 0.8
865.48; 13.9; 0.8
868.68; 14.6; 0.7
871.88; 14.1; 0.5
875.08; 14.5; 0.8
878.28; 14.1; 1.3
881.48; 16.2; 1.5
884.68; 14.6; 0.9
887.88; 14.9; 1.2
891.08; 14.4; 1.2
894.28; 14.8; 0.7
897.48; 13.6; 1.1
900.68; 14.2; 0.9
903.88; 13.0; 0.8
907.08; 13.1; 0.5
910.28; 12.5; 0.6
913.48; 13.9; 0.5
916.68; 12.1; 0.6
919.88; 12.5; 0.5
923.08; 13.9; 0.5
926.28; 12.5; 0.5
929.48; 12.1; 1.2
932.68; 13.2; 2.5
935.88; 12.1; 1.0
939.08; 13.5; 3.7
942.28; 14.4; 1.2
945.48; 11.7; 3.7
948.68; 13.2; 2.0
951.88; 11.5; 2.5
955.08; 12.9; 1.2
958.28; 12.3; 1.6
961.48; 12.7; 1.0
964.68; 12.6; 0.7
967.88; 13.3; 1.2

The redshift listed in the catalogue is 0.176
